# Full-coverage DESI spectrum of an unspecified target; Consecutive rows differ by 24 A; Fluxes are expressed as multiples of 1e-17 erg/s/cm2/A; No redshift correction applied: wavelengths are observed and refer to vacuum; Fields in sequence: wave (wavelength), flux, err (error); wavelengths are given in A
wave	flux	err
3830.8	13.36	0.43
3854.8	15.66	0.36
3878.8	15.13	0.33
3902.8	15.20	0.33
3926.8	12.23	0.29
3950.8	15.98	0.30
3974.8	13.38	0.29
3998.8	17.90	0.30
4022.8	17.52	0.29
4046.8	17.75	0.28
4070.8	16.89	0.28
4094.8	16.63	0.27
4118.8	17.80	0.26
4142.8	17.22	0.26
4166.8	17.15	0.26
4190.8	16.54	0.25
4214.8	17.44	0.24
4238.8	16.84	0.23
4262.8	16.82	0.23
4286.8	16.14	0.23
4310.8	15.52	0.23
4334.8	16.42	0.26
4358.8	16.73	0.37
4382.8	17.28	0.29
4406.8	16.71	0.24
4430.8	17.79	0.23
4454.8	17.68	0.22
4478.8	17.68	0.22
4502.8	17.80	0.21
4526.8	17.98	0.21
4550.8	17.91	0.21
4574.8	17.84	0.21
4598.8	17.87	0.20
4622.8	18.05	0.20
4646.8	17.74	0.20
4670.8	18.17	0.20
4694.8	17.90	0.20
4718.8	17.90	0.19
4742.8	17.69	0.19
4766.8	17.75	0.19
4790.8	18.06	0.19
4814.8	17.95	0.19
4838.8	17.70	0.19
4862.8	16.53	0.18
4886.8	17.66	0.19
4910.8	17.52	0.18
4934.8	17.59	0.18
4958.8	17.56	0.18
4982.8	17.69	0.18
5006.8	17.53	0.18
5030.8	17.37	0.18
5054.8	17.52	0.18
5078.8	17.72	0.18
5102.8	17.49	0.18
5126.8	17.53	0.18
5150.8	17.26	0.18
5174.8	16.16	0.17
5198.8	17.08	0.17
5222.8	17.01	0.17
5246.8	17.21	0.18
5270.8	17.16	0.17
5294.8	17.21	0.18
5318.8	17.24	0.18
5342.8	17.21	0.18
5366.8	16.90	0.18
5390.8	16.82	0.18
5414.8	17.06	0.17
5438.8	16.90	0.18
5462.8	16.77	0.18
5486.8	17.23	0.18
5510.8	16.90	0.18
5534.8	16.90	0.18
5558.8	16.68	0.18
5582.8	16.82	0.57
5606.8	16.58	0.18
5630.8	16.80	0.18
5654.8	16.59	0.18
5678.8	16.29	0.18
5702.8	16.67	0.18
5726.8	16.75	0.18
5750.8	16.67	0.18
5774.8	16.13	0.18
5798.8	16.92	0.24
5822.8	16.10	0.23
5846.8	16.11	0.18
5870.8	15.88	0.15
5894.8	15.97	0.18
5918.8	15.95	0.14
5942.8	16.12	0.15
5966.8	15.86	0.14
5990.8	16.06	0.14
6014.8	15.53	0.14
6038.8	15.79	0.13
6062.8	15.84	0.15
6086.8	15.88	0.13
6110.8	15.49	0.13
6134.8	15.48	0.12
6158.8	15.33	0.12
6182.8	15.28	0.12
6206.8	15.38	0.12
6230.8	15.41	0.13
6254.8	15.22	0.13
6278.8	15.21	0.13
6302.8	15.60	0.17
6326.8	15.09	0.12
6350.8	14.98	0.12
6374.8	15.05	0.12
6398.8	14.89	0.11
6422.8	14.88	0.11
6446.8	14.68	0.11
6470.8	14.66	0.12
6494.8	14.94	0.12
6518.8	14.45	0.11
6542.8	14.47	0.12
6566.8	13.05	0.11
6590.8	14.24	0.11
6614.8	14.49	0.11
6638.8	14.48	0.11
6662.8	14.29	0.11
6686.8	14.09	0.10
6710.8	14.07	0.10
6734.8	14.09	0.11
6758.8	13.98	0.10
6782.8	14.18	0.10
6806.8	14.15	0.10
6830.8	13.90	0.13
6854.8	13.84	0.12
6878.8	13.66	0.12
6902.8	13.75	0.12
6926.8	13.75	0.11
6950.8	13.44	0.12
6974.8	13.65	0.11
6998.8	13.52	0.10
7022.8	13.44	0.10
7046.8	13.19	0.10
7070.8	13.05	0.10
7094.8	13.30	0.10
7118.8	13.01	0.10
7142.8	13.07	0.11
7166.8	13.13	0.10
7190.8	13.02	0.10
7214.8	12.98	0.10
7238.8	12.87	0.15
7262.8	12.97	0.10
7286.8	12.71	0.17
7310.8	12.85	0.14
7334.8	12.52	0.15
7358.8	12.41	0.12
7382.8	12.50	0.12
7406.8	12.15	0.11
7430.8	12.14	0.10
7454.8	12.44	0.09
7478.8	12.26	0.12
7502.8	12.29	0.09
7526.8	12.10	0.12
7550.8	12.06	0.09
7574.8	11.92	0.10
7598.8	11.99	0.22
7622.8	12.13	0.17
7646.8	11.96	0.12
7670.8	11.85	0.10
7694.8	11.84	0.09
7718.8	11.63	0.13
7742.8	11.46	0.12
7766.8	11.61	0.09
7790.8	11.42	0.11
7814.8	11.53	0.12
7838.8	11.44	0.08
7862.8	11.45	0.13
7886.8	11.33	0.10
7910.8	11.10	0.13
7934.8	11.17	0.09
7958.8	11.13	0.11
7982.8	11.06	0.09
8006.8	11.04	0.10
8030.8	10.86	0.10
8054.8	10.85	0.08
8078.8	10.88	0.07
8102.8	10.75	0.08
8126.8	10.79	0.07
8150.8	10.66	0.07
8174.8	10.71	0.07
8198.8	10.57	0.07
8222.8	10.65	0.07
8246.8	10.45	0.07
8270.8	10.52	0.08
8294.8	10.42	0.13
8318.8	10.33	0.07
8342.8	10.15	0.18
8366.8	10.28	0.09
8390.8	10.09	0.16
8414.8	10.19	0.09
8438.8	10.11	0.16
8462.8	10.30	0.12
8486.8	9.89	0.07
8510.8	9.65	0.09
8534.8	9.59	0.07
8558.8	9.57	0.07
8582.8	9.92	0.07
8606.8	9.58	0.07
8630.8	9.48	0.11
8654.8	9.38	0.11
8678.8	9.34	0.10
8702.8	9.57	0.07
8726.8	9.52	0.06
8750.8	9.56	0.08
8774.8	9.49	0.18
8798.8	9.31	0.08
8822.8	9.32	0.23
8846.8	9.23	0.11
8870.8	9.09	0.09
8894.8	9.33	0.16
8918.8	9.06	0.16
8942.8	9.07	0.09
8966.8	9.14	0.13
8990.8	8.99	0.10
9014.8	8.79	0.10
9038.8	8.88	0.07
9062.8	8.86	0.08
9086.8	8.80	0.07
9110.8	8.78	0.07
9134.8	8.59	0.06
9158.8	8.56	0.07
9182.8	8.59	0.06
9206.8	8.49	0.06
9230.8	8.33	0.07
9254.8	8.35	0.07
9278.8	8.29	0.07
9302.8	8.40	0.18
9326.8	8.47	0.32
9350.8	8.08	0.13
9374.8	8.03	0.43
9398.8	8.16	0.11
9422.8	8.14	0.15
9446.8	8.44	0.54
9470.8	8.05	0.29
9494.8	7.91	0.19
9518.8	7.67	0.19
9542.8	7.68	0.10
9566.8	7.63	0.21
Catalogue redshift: 0.00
